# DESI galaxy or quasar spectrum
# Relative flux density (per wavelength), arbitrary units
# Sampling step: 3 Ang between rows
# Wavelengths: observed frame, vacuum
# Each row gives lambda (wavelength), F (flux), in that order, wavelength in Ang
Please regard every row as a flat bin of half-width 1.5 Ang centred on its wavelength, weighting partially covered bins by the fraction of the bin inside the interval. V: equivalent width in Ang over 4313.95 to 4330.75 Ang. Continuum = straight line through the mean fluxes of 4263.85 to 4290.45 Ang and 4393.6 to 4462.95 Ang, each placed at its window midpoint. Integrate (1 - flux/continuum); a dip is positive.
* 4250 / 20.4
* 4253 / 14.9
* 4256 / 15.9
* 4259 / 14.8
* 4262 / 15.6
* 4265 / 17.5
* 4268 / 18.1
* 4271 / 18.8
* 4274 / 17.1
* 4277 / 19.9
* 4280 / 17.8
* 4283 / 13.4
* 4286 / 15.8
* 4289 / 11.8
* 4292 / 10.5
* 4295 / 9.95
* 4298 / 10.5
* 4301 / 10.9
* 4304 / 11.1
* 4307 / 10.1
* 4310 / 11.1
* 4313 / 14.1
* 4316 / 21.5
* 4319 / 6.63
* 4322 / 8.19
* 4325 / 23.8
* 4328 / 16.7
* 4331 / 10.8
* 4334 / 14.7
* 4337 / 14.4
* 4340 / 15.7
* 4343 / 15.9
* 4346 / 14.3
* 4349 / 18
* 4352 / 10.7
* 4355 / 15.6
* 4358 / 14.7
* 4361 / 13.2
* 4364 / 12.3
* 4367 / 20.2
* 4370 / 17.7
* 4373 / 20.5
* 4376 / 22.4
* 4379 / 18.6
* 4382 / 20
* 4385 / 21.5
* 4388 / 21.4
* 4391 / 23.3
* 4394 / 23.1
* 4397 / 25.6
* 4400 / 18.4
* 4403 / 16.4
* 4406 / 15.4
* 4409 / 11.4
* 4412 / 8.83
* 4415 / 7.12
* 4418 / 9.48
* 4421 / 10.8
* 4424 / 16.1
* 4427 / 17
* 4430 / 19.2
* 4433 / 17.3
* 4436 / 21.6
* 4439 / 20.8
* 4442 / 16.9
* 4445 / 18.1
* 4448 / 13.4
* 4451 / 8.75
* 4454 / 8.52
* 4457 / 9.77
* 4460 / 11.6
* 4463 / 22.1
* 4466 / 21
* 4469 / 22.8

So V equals 1.3 Ang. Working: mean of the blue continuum 16.7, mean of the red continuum 15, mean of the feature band 15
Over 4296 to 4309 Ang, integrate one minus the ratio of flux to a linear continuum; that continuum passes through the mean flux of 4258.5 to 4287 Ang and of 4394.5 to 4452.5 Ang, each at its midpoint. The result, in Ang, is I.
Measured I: 4.7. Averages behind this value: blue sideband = 17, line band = 10.6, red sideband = 15.5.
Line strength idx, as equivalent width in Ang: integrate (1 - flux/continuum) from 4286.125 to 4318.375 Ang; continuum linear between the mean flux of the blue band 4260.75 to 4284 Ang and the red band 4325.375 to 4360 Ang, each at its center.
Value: 8.2 Ang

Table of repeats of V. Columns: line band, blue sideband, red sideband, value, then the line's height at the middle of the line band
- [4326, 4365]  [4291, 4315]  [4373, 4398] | 4.70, 16.7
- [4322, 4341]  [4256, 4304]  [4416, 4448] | -0.12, 15.3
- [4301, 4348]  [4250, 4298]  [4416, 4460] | 4.07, 15.2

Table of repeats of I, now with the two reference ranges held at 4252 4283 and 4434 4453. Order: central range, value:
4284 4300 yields 4.8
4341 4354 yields 1.5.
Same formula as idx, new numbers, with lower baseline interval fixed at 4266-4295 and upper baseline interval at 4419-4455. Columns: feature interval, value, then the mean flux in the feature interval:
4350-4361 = 1.3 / 13.8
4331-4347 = 1.1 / 14.6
